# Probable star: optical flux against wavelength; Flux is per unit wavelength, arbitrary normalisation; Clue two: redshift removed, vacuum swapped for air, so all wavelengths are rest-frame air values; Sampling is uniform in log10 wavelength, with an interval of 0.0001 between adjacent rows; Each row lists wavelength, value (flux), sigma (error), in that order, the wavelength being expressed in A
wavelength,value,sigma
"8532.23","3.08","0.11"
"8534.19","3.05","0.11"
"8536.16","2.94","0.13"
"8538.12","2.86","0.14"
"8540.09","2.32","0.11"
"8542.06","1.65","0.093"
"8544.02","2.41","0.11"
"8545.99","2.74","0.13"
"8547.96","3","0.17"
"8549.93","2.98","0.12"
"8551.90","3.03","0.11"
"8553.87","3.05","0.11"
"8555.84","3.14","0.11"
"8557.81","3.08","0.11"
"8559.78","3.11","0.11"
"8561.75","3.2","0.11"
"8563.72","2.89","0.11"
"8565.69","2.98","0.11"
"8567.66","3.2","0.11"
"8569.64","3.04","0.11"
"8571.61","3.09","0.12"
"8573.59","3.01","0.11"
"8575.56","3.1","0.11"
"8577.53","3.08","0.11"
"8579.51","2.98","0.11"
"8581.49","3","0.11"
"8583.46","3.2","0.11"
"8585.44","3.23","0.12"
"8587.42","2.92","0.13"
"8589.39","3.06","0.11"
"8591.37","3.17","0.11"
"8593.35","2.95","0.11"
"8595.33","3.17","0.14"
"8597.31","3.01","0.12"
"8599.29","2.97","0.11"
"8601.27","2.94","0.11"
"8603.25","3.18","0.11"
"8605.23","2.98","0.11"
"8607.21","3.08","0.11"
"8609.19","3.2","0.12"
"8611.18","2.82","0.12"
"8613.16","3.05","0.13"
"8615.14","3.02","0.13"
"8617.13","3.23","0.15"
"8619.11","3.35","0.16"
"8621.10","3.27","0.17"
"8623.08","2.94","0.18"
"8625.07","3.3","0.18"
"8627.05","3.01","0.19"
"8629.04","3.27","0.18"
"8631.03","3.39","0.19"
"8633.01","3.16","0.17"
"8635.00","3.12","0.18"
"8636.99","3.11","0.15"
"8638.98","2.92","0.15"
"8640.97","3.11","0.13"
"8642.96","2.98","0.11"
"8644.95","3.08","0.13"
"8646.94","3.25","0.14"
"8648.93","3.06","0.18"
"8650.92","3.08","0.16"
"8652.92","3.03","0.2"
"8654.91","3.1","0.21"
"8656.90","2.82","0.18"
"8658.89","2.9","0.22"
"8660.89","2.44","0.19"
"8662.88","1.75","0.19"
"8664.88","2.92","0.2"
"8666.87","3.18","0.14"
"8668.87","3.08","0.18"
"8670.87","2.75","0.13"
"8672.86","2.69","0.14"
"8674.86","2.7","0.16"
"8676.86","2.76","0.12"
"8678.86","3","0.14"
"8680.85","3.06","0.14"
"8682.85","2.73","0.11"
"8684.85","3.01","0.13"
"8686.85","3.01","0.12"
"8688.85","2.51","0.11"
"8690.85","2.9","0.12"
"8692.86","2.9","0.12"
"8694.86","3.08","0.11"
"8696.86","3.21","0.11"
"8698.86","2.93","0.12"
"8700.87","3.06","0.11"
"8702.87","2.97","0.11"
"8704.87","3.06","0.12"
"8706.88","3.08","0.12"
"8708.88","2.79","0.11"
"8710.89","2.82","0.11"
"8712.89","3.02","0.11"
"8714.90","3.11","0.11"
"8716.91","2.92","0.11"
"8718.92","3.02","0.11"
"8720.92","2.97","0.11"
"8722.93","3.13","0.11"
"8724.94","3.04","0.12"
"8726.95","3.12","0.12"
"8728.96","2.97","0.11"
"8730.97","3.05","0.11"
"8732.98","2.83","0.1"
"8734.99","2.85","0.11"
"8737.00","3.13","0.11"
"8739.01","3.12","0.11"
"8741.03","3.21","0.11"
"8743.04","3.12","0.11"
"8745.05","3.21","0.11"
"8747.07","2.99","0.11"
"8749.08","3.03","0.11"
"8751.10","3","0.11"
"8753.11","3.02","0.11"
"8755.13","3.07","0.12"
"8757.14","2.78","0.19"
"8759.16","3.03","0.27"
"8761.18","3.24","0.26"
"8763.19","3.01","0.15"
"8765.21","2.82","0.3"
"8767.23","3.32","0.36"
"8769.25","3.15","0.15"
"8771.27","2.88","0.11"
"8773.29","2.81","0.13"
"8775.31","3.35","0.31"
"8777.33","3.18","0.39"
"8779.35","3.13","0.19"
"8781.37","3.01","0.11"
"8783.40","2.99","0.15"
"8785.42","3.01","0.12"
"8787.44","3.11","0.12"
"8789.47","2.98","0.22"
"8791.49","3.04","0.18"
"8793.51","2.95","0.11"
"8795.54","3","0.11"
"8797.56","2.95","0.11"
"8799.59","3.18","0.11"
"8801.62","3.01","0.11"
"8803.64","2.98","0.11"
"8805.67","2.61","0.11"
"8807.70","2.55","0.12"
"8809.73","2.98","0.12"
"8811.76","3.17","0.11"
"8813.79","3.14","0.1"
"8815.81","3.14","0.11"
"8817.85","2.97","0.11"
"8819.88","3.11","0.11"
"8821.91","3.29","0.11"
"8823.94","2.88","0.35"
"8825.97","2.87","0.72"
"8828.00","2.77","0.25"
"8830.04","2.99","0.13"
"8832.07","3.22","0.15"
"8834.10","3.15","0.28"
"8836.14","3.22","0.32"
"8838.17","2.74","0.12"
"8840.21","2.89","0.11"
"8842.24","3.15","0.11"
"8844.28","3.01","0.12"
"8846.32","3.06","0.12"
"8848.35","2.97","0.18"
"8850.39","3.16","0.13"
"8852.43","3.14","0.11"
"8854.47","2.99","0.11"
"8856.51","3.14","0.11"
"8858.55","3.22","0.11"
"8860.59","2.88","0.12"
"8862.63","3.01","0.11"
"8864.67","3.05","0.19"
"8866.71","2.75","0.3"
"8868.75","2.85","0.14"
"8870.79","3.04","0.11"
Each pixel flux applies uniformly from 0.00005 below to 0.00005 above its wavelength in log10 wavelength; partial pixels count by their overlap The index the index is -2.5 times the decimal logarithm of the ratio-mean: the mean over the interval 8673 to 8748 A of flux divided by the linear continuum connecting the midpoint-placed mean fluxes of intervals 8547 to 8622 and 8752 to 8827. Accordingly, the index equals 0.02 mag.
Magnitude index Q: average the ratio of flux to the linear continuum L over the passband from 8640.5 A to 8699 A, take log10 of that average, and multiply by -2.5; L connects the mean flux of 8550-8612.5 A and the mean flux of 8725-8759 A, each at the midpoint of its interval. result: 0.05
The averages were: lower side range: 3.06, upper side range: 3.03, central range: 2.9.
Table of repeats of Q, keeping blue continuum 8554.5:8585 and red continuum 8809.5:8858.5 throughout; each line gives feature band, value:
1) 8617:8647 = -0.03 mag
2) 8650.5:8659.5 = 0.03 mag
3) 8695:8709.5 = 0.01 mag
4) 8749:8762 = 0.01 mag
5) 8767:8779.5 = -0.02 mag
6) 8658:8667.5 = 0.17 mag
